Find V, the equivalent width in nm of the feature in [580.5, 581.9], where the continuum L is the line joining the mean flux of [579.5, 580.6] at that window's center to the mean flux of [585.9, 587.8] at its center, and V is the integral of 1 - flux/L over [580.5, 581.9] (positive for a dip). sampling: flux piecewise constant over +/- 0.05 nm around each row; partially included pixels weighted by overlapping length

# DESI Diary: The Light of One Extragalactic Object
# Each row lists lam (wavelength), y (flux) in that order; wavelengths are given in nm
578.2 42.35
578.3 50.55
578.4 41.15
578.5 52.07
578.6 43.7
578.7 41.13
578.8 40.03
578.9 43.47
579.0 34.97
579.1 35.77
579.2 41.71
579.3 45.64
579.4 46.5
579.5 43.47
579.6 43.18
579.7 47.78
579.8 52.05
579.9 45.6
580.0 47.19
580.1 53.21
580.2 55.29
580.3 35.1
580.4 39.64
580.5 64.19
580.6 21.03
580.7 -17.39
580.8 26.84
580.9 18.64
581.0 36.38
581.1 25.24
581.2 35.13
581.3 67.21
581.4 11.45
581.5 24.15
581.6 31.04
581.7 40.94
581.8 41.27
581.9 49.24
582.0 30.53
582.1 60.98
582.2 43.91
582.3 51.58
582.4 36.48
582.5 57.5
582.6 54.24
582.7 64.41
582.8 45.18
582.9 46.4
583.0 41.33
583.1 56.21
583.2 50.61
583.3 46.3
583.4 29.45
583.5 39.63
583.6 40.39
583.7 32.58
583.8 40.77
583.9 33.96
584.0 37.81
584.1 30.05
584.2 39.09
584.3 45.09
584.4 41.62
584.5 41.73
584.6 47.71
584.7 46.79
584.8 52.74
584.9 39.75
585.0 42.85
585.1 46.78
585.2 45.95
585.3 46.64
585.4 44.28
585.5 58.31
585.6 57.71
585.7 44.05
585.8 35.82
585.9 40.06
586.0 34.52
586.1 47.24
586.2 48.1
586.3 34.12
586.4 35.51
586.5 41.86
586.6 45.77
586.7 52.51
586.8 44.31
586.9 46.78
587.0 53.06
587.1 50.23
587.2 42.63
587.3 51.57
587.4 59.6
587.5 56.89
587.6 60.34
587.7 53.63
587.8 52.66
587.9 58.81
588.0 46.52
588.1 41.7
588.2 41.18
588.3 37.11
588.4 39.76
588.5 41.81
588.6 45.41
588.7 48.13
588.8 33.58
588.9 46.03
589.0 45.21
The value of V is 0.51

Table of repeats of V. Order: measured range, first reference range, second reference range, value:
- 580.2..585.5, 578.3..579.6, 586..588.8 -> 0.475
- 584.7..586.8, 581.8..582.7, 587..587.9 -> 0.293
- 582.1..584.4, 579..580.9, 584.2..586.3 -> -0.066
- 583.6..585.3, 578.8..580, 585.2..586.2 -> 0.132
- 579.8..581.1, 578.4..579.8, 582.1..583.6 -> 0.261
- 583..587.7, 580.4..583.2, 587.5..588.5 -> -0.032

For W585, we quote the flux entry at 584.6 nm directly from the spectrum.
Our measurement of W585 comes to 47.71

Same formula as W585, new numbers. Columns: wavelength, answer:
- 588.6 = 45.41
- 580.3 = 35.1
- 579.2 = 41.71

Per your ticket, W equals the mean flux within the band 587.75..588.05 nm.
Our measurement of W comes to 52.7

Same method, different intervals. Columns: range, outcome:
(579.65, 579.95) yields 48.5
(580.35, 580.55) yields 51.9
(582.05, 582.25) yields 52.4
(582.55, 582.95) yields 52.6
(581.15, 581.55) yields 34.5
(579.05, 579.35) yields 41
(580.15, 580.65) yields 43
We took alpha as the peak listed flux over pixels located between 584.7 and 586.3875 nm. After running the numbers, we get 58.31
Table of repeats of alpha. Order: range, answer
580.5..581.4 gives 67.21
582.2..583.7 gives 64.41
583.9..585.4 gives 52.74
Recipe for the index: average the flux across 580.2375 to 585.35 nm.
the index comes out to 40.4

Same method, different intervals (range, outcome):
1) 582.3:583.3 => 50.1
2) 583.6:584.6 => 38.7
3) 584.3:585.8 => 46.5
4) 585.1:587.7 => 47.2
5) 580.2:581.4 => 32.1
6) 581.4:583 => 44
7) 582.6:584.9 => 43.3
